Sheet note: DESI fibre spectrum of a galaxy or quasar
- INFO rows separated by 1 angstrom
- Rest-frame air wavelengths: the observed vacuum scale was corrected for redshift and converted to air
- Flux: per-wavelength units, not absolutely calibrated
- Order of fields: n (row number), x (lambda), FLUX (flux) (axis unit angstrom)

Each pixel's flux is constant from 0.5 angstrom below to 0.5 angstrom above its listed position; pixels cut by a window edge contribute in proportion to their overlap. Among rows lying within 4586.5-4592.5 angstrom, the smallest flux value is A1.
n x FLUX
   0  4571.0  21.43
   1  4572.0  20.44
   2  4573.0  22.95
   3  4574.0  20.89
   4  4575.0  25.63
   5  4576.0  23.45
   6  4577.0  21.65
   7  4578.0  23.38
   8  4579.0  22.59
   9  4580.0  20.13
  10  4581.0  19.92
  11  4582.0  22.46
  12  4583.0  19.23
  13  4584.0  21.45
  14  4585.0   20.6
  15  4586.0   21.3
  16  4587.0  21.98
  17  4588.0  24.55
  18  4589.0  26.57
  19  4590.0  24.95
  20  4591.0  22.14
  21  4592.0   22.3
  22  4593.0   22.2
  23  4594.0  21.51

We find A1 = 21.98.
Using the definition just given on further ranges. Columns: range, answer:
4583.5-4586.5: 20.6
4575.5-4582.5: 19.92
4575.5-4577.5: 21.65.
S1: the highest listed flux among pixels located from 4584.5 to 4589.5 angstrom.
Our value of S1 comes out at 26.57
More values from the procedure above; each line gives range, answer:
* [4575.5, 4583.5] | 23.45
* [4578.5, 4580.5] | 22.59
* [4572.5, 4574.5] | 22.95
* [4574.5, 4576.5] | 25.63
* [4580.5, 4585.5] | 22.46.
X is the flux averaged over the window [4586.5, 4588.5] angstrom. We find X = 23.3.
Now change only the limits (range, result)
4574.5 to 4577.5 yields 23.6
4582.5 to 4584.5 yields 20.3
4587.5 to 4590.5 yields 25.4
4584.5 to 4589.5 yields 23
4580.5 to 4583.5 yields 20.5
